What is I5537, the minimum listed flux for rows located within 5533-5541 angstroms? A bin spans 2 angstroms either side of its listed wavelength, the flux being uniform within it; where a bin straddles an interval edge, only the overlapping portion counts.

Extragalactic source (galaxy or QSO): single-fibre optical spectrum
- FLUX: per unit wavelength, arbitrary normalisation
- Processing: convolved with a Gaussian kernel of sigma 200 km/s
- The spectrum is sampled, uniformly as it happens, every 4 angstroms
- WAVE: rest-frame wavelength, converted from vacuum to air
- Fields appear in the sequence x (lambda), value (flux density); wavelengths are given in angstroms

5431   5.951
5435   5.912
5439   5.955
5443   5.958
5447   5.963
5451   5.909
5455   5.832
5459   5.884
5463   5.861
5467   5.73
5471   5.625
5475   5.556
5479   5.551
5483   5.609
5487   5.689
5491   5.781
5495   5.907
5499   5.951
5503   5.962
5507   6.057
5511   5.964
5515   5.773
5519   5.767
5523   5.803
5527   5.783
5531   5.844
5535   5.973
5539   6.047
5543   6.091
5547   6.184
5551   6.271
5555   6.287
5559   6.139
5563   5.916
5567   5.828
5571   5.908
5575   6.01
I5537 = 5.973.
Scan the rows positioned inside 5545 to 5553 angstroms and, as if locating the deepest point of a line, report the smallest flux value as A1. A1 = 6.184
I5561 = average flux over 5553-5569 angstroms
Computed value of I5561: 6.04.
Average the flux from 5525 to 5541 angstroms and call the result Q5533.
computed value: 5.91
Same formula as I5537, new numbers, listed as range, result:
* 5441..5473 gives 5.625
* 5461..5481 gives 5.551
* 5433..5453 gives 5.909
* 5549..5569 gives 5.828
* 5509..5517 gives 5.773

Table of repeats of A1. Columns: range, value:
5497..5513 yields 5.951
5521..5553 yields 5.783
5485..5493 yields 5.689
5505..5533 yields 5.767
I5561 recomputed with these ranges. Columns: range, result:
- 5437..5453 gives 5.95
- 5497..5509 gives 5.99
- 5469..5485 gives 5.59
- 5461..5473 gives 5.74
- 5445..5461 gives 5.9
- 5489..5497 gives 5.84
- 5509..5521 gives 5.83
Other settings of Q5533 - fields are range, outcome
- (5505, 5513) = 6.01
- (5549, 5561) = 6.23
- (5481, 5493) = 5.69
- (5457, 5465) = 5.87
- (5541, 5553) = 6.18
